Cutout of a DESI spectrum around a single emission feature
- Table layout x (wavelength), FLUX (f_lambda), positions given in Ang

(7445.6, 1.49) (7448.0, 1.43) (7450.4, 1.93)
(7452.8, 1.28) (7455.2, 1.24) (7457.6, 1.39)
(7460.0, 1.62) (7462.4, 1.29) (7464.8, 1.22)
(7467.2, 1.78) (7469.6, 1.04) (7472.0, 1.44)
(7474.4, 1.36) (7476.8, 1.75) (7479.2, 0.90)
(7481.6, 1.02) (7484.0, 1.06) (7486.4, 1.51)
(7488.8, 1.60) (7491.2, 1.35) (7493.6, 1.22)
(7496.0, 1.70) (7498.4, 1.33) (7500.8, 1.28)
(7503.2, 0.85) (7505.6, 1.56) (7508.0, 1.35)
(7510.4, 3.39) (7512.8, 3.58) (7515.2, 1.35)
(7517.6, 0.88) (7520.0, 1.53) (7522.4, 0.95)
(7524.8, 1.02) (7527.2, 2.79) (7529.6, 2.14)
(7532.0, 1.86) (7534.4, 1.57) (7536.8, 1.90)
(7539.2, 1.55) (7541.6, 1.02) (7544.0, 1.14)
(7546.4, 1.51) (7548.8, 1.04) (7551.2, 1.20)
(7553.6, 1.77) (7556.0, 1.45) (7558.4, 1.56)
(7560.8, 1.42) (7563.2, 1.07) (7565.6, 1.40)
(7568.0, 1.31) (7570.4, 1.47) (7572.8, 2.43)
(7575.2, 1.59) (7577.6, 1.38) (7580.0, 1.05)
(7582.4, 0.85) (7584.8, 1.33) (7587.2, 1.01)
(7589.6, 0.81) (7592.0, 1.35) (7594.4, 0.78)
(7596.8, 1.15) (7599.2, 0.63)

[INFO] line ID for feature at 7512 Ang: [S II]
